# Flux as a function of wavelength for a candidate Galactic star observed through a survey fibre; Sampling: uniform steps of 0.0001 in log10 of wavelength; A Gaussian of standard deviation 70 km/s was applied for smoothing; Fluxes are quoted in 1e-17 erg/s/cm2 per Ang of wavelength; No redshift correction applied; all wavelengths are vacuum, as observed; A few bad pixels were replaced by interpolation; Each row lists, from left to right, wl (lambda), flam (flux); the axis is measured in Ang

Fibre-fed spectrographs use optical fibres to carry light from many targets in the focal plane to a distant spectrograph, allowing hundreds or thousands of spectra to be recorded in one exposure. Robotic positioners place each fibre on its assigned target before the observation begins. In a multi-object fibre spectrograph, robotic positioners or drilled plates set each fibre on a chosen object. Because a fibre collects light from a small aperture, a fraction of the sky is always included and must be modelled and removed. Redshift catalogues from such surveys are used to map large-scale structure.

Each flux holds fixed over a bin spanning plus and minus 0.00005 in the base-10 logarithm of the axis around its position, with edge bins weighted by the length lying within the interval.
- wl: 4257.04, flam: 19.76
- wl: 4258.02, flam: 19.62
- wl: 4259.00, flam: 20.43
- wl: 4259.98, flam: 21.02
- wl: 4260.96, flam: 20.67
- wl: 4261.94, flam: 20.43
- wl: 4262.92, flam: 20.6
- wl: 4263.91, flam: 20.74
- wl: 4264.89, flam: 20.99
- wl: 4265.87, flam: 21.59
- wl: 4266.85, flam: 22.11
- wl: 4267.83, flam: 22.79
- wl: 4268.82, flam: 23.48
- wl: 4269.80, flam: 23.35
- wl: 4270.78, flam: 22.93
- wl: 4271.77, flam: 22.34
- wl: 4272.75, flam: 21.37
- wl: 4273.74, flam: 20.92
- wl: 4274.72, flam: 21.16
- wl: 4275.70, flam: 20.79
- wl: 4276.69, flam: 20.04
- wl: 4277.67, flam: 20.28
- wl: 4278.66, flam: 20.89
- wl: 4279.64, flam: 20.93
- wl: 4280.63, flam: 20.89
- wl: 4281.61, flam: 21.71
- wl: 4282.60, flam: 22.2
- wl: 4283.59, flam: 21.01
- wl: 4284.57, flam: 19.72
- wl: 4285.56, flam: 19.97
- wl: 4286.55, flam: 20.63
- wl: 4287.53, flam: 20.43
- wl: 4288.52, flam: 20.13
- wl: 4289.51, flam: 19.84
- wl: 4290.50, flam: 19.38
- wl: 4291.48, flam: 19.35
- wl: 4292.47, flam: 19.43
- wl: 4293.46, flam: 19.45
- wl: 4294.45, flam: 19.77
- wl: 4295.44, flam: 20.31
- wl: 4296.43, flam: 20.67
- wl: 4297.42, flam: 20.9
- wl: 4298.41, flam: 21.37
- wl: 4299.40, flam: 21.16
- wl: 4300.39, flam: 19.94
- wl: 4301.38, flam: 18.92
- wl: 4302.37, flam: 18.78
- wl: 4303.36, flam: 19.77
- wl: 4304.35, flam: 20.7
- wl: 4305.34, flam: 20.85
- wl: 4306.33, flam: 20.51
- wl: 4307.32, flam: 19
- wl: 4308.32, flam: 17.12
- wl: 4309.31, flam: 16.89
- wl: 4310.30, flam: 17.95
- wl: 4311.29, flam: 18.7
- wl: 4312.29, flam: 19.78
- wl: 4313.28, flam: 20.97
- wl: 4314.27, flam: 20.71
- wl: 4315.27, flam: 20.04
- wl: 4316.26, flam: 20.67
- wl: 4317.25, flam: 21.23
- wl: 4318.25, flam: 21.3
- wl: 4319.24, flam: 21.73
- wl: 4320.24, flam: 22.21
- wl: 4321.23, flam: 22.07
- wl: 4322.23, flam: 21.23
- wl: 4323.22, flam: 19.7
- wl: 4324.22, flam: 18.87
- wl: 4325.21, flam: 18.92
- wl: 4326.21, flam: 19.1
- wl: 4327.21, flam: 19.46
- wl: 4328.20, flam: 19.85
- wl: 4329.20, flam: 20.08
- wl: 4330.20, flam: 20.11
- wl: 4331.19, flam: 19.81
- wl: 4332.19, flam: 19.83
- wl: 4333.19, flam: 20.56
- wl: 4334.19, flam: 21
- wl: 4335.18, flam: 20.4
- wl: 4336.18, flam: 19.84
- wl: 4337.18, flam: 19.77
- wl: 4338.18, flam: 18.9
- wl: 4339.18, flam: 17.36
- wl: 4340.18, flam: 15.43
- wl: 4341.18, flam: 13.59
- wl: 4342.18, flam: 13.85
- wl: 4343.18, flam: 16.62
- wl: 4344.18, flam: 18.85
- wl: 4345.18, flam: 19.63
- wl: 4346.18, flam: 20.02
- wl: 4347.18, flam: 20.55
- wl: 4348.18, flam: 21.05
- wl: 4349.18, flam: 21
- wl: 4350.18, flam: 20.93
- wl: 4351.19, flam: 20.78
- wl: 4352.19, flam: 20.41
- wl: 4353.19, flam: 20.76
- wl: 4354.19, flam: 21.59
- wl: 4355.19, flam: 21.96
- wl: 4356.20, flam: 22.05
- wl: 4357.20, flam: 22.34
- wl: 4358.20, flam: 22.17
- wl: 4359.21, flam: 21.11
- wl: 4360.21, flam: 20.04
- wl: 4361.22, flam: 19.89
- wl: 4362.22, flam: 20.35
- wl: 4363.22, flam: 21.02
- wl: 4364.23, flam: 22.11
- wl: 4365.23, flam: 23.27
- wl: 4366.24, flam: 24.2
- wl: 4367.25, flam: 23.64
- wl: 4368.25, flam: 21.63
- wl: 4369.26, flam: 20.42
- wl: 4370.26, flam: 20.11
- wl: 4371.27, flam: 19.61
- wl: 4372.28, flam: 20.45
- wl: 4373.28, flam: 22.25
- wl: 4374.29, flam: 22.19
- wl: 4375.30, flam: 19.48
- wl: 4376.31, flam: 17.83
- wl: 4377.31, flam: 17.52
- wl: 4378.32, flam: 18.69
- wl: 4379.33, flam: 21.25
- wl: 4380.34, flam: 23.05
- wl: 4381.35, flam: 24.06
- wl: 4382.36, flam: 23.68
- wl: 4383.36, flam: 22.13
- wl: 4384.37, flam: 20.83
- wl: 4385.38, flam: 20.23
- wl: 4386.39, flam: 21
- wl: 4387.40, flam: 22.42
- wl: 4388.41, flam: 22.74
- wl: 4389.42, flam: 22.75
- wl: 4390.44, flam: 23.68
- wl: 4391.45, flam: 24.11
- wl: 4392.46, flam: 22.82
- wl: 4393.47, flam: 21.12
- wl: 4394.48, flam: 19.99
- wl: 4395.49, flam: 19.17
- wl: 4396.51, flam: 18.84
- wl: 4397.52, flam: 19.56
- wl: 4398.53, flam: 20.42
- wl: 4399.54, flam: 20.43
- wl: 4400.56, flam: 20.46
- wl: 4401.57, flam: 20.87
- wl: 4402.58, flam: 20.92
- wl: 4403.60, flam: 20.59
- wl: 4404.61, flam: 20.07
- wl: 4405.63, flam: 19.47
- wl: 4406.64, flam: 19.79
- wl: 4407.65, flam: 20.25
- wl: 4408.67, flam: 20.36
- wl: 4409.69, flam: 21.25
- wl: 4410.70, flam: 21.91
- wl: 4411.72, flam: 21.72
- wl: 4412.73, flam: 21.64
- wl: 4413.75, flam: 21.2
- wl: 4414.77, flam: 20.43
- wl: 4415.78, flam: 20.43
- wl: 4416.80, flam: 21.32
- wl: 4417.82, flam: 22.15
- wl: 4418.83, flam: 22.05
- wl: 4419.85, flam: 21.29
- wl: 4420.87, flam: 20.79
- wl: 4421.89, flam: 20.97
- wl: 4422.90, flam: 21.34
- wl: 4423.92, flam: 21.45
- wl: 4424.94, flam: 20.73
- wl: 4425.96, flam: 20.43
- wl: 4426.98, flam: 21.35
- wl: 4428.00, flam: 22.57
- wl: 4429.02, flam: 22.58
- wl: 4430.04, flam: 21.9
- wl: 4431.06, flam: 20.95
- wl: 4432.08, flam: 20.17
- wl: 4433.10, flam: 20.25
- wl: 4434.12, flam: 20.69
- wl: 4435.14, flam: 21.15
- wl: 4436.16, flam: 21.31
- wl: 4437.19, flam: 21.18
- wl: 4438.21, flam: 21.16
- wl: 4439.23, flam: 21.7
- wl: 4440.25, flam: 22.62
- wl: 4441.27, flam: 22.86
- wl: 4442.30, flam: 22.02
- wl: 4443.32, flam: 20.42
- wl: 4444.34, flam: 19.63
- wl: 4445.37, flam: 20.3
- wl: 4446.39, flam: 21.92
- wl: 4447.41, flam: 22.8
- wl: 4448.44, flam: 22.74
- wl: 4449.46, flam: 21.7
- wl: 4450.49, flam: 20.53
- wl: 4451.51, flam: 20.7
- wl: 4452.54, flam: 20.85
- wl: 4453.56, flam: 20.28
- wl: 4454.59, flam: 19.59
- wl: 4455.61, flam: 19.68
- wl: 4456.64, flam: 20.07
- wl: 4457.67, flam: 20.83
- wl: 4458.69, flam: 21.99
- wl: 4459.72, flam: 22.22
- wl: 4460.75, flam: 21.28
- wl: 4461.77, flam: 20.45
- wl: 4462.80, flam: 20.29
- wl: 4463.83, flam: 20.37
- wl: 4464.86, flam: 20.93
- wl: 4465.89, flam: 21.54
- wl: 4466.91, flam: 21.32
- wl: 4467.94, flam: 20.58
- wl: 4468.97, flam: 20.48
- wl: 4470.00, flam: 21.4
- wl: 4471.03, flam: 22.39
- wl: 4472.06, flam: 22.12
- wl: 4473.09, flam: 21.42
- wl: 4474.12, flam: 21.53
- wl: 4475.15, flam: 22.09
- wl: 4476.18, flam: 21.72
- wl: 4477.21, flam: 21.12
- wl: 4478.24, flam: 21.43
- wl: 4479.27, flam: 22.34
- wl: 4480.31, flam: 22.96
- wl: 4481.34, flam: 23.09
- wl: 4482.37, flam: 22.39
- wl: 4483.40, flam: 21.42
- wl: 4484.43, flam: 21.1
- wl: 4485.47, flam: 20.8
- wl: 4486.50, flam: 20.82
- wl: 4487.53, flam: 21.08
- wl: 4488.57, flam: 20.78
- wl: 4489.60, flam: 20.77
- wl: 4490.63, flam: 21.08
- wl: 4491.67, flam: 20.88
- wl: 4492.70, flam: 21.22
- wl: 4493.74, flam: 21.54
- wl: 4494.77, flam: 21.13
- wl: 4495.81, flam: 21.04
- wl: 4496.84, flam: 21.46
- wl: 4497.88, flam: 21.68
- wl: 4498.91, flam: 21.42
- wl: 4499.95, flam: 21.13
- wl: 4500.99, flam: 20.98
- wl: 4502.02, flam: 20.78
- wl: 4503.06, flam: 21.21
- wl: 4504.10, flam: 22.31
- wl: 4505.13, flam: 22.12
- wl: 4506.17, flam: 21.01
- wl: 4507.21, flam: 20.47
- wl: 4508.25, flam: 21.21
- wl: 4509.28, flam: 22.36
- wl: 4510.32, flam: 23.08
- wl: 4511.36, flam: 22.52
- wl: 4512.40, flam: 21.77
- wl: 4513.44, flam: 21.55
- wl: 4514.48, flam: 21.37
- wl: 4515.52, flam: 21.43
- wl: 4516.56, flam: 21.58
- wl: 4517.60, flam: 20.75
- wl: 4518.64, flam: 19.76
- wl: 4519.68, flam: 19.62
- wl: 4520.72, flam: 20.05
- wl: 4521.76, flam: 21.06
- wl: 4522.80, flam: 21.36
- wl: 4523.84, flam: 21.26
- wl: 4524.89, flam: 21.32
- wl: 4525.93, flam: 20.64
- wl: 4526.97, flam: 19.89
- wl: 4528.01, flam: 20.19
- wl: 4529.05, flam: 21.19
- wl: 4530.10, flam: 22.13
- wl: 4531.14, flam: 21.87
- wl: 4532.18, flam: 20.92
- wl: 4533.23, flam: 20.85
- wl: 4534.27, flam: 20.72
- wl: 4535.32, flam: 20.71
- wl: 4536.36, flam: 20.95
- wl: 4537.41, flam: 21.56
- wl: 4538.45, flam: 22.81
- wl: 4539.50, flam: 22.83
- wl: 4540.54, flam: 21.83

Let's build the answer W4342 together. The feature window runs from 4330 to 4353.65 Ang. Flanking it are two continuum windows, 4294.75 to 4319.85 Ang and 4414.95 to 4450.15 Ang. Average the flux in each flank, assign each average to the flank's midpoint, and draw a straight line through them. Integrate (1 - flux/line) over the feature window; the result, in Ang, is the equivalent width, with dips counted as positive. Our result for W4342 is 1.4 Ang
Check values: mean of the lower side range 20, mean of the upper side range 21.4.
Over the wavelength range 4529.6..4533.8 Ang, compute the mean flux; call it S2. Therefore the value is 21.5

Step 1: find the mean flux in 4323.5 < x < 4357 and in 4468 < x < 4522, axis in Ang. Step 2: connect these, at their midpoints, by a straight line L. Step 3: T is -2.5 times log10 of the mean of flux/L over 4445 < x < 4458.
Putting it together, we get -0.003 mag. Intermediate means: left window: 19.5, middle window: 20.9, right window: 21.4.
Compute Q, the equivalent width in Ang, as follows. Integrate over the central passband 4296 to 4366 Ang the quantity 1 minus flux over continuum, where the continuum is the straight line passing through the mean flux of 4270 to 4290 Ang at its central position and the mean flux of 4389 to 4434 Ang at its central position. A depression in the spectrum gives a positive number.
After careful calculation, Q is 3.2 Ang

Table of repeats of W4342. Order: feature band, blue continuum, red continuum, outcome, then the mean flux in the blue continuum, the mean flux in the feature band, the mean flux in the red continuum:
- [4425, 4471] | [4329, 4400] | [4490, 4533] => -0.42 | 20.6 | 21.1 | 21.2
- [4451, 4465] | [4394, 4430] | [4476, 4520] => 0.31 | 20.8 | 20.7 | 21.4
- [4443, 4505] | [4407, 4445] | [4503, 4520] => 0.32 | 21.2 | 21.2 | 21.4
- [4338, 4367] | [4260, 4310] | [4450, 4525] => 0.96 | 20.6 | 20.1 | 21.2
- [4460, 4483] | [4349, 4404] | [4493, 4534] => -0.32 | 21.2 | 21.5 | 21.2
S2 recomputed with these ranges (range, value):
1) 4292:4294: 19.4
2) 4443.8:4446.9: 20.6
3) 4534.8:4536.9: 20.8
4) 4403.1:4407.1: 20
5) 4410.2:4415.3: 21.4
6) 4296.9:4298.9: 21.1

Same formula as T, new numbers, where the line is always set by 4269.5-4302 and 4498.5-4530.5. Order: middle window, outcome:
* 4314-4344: 0.07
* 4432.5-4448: -0.02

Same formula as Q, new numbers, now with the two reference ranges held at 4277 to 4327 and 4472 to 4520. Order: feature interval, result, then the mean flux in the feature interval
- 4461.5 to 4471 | 0.1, 20.9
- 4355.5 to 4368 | -0.8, 21.8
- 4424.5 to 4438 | -0.1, 21.2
